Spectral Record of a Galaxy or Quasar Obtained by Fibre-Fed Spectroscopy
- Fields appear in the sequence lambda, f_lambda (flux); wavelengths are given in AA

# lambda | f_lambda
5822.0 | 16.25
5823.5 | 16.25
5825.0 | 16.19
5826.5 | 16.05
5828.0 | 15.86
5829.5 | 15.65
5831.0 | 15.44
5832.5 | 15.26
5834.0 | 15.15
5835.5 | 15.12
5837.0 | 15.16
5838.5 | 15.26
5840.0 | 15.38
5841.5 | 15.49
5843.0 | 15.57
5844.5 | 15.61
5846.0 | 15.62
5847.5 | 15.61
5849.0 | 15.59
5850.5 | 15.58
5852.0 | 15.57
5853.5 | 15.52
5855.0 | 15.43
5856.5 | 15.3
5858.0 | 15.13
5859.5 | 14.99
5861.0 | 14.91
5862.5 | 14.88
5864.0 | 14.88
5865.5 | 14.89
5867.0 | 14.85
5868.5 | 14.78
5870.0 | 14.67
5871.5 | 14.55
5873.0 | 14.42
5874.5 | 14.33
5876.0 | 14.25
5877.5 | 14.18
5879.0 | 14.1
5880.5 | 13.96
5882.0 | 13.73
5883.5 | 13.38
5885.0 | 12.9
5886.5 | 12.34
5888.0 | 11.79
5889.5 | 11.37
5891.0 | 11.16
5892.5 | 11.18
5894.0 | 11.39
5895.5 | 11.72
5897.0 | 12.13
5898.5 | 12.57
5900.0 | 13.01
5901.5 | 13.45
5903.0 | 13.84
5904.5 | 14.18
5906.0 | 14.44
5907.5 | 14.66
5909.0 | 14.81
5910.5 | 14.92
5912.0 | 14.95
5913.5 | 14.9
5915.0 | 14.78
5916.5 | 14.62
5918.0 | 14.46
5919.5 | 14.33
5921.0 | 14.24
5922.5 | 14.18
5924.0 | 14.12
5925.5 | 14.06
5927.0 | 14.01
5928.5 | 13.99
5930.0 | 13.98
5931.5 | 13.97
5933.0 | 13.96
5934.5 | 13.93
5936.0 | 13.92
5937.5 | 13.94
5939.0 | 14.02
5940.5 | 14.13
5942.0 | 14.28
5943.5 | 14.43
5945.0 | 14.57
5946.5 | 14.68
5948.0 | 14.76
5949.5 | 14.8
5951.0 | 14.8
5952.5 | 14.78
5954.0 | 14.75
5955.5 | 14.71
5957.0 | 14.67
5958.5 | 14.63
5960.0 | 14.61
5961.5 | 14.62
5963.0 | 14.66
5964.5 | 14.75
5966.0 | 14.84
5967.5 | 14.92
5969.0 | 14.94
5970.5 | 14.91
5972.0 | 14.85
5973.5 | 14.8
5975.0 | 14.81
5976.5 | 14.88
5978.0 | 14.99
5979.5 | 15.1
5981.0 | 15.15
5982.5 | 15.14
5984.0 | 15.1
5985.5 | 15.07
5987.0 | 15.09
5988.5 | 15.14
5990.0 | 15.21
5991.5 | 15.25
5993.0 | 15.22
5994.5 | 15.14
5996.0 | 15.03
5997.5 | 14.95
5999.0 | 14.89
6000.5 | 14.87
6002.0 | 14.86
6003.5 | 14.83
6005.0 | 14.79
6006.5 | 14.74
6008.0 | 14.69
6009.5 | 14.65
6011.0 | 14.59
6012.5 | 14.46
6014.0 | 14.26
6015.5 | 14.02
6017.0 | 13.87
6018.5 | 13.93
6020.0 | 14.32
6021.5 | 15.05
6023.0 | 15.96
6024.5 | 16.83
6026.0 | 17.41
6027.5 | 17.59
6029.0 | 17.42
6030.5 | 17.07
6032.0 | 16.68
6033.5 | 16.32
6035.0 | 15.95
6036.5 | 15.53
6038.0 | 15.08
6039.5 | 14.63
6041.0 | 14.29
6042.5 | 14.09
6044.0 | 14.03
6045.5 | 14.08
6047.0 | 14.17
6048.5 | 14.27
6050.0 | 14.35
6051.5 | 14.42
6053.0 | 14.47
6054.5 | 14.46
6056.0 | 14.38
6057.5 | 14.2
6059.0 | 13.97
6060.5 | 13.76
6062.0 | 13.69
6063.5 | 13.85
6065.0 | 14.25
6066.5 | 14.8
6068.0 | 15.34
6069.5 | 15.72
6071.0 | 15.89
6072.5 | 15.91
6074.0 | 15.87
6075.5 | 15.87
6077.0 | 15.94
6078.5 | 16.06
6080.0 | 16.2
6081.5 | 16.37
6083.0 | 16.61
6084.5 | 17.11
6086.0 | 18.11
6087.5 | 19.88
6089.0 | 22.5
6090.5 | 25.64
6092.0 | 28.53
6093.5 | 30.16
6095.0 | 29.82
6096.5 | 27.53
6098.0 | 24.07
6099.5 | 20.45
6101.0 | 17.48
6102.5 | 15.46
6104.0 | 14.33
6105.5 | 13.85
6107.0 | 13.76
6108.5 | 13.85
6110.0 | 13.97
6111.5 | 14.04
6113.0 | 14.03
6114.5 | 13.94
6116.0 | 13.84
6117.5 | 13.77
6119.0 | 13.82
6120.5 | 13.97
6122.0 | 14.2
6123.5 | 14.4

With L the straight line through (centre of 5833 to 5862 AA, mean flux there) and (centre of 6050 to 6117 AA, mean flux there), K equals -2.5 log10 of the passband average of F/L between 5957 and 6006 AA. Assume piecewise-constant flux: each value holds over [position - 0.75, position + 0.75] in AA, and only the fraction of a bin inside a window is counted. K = 0.098 mag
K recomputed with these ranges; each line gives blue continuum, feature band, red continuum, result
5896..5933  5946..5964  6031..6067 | -0.04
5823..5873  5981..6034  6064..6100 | 0.19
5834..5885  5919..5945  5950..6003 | 0.06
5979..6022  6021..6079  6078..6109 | 0.15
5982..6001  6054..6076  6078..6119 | 0.18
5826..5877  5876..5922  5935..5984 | 0.11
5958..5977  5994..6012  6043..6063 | -0.02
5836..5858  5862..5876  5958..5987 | 0.05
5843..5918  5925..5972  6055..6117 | 0.05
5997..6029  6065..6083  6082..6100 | 0.34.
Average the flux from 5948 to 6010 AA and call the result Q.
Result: 14.9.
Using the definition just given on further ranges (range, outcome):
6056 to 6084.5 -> 15.3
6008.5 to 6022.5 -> 14.4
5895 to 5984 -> 14.4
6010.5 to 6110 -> 16.6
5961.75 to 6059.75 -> 15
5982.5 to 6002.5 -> 15.1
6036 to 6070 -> 14.4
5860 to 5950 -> 13.9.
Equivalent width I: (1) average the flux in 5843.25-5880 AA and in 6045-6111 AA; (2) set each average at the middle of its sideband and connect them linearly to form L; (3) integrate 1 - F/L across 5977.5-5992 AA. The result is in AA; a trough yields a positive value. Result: 1.0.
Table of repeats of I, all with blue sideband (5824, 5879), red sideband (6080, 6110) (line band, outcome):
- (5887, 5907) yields 4.5 AA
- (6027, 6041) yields 2.0 AA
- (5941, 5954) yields 1.9 AA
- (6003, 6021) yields 3.9 AA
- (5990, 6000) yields 1.6 AA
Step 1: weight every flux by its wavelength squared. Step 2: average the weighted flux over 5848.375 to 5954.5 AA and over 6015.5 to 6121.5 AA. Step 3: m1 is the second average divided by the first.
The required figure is 1.23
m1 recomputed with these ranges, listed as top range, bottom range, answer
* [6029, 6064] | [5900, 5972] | 1.06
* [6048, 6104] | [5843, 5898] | 1.35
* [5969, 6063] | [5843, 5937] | 1.11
